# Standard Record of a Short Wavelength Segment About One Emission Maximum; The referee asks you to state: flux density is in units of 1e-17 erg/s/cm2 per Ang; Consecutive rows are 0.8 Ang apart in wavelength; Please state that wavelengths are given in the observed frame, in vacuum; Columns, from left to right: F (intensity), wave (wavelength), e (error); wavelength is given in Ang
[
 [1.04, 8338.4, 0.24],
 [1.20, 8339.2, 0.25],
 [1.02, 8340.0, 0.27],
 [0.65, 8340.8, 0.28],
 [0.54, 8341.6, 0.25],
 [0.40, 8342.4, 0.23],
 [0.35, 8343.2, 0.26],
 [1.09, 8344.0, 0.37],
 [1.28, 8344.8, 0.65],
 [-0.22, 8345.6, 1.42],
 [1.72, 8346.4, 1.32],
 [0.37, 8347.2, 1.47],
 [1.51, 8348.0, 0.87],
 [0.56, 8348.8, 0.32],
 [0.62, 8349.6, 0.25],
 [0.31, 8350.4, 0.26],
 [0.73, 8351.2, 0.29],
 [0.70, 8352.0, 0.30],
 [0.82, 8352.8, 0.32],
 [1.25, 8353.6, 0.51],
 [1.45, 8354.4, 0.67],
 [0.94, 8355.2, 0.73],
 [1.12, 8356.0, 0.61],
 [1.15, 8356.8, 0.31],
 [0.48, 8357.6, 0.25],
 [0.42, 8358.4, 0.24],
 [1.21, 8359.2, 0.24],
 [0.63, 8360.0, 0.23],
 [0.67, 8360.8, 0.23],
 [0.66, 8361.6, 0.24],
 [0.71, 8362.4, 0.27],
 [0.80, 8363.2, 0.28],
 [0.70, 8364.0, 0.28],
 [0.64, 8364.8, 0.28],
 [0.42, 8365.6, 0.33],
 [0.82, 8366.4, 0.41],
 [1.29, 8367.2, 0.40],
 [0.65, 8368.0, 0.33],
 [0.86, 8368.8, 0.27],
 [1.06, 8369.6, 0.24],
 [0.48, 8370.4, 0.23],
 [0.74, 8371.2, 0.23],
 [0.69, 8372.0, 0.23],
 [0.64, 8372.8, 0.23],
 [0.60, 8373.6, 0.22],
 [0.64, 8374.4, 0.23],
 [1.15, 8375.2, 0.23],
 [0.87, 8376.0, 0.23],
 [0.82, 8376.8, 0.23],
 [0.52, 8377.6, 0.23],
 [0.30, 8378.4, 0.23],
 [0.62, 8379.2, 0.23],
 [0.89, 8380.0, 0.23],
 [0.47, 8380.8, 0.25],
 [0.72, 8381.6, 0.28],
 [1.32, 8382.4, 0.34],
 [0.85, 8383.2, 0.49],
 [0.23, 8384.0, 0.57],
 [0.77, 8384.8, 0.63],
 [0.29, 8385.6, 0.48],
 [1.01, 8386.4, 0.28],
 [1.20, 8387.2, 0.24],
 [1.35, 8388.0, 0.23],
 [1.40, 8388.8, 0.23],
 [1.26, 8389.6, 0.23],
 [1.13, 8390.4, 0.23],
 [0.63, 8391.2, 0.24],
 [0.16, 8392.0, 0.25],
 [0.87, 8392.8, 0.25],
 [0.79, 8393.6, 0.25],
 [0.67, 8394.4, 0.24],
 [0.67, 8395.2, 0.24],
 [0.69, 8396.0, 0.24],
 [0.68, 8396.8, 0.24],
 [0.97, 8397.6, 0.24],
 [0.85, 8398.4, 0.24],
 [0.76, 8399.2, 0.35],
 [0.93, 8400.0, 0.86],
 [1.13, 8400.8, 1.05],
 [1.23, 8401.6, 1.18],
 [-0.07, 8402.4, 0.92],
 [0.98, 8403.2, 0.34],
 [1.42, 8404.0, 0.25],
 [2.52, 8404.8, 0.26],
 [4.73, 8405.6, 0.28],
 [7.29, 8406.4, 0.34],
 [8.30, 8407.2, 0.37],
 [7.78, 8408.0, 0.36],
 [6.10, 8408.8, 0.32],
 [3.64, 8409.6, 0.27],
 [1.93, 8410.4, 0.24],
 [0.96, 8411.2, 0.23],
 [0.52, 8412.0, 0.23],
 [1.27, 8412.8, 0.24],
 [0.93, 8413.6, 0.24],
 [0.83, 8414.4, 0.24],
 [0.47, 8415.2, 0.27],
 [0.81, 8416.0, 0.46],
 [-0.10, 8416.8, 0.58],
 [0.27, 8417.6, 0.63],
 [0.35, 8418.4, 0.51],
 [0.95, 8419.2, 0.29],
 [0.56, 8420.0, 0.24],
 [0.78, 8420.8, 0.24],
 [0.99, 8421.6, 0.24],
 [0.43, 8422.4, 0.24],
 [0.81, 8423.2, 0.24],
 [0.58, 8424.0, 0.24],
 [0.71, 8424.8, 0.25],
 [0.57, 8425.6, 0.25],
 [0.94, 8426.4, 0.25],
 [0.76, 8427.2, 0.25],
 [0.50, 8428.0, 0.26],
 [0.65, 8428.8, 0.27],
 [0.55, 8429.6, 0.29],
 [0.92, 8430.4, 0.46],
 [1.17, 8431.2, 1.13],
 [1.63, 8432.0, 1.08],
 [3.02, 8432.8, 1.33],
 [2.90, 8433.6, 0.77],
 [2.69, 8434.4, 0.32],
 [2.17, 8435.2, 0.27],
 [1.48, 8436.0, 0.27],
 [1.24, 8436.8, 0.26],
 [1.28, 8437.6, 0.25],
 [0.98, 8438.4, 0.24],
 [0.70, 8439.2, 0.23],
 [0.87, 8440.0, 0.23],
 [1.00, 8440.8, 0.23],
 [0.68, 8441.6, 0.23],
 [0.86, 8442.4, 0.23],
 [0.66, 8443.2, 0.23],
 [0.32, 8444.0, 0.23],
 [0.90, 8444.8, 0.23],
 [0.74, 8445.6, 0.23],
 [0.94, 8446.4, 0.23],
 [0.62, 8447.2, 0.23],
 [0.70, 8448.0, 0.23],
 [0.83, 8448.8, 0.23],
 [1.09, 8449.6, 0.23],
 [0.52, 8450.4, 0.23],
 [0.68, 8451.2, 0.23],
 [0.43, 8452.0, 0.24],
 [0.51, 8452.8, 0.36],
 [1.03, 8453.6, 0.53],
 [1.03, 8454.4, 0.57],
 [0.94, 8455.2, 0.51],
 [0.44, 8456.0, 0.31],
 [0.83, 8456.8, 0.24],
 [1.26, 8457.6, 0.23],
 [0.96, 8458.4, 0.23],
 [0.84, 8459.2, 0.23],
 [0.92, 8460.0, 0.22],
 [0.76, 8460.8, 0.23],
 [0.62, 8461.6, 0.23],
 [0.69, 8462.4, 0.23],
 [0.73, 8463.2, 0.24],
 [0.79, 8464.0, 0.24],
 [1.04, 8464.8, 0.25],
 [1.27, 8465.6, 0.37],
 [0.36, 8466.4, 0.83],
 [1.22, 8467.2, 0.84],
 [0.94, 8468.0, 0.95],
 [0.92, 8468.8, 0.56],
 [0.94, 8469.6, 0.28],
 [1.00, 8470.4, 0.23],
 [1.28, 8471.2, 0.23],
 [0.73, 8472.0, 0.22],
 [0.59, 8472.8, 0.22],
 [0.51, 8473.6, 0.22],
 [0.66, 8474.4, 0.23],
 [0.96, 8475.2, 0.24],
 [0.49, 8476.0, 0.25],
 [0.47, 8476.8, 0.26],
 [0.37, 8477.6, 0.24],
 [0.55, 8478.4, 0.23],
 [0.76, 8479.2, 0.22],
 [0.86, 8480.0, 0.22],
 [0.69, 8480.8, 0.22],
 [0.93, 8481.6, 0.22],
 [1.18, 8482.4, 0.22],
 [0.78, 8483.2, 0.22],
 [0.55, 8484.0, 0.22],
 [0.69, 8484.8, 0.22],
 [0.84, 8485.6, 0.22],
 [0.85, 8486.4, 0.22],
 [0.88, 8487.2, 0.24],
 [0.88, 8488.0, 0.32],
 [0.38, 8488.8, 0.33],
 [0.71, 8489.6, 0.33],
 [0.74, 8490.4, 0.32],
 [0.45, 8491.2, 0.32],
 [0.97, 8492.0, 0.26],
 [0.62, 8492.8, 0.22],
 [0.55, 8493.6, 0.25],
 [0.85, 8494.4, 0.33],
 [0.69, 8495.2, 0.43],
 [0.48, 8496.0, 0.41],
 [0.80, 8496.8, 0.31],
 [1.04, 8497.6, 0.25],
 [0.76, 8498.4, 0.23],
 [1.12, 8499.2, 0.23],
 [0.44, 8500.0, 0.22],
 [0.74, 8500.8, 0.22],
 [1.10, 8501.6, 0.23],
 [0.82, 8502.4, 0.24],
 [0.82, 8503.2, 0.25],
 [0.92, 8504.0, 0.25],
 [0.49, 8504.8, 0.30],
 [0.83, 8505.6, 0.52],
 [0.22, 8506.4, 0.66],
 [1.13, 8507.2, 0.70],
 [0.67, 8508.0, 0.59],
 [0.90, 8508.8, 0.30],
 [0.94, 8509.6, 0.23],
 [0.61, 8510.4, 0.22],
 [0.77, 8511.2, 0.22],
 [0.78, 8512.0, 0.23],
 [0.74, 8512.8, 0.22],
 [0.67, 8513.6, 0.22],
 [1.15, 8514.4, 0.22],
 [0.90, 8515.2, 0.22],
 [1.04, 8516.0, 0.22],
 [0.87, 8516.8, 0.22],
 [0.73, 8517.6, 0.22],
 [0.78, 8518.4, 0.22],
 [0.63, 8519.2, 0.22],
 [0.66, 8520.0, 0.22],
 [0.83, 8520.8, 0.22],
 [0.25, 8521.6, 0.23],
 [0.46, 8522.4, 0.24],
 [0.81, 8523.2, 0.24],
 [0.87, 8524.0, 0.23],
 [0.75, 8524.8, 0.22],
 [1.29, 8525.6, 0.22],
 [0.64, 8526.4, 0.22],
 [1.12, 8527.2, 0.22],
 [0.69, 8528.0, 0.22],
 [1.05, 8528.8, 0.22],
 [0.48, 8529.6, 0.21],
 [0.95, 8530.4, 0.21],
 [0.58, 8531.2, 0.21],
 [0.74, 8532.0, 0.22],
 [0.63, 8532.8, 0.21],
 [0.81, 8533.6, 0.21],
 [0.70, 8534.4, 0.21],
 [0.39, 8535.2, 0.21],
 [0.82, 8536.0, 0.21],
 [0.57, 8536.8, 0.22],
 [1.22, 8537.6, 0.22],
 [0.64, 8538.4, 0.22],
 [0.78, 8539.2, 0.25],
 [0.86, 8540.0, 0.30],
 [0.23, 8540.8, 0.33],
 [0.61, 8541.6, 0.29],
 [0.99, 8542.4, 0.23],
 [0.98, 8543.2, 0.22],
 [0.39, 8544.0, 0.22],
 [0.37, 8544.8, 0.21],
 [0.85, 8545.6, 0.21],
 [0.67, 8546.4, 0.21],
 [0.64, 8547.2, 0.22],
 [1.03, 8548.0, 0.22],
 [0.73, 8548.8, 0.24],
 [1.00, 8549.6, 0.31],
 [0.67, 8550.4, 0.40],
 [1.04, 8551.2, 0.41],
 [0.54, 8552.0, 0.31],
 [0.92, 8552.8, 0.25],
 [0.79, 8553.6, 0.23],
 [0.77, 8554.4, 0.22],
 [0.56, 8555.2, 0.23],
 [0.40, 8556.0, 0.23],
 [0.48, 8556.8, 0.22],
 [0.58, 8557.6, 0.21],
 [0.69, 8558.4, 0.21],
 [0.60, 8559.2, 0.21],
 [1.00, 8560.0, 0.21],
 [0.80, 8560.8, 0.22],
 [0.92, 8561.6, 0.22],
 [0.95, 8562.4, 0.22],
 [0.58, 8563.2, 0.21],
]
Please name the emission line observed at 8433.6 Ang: [N II] 6583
